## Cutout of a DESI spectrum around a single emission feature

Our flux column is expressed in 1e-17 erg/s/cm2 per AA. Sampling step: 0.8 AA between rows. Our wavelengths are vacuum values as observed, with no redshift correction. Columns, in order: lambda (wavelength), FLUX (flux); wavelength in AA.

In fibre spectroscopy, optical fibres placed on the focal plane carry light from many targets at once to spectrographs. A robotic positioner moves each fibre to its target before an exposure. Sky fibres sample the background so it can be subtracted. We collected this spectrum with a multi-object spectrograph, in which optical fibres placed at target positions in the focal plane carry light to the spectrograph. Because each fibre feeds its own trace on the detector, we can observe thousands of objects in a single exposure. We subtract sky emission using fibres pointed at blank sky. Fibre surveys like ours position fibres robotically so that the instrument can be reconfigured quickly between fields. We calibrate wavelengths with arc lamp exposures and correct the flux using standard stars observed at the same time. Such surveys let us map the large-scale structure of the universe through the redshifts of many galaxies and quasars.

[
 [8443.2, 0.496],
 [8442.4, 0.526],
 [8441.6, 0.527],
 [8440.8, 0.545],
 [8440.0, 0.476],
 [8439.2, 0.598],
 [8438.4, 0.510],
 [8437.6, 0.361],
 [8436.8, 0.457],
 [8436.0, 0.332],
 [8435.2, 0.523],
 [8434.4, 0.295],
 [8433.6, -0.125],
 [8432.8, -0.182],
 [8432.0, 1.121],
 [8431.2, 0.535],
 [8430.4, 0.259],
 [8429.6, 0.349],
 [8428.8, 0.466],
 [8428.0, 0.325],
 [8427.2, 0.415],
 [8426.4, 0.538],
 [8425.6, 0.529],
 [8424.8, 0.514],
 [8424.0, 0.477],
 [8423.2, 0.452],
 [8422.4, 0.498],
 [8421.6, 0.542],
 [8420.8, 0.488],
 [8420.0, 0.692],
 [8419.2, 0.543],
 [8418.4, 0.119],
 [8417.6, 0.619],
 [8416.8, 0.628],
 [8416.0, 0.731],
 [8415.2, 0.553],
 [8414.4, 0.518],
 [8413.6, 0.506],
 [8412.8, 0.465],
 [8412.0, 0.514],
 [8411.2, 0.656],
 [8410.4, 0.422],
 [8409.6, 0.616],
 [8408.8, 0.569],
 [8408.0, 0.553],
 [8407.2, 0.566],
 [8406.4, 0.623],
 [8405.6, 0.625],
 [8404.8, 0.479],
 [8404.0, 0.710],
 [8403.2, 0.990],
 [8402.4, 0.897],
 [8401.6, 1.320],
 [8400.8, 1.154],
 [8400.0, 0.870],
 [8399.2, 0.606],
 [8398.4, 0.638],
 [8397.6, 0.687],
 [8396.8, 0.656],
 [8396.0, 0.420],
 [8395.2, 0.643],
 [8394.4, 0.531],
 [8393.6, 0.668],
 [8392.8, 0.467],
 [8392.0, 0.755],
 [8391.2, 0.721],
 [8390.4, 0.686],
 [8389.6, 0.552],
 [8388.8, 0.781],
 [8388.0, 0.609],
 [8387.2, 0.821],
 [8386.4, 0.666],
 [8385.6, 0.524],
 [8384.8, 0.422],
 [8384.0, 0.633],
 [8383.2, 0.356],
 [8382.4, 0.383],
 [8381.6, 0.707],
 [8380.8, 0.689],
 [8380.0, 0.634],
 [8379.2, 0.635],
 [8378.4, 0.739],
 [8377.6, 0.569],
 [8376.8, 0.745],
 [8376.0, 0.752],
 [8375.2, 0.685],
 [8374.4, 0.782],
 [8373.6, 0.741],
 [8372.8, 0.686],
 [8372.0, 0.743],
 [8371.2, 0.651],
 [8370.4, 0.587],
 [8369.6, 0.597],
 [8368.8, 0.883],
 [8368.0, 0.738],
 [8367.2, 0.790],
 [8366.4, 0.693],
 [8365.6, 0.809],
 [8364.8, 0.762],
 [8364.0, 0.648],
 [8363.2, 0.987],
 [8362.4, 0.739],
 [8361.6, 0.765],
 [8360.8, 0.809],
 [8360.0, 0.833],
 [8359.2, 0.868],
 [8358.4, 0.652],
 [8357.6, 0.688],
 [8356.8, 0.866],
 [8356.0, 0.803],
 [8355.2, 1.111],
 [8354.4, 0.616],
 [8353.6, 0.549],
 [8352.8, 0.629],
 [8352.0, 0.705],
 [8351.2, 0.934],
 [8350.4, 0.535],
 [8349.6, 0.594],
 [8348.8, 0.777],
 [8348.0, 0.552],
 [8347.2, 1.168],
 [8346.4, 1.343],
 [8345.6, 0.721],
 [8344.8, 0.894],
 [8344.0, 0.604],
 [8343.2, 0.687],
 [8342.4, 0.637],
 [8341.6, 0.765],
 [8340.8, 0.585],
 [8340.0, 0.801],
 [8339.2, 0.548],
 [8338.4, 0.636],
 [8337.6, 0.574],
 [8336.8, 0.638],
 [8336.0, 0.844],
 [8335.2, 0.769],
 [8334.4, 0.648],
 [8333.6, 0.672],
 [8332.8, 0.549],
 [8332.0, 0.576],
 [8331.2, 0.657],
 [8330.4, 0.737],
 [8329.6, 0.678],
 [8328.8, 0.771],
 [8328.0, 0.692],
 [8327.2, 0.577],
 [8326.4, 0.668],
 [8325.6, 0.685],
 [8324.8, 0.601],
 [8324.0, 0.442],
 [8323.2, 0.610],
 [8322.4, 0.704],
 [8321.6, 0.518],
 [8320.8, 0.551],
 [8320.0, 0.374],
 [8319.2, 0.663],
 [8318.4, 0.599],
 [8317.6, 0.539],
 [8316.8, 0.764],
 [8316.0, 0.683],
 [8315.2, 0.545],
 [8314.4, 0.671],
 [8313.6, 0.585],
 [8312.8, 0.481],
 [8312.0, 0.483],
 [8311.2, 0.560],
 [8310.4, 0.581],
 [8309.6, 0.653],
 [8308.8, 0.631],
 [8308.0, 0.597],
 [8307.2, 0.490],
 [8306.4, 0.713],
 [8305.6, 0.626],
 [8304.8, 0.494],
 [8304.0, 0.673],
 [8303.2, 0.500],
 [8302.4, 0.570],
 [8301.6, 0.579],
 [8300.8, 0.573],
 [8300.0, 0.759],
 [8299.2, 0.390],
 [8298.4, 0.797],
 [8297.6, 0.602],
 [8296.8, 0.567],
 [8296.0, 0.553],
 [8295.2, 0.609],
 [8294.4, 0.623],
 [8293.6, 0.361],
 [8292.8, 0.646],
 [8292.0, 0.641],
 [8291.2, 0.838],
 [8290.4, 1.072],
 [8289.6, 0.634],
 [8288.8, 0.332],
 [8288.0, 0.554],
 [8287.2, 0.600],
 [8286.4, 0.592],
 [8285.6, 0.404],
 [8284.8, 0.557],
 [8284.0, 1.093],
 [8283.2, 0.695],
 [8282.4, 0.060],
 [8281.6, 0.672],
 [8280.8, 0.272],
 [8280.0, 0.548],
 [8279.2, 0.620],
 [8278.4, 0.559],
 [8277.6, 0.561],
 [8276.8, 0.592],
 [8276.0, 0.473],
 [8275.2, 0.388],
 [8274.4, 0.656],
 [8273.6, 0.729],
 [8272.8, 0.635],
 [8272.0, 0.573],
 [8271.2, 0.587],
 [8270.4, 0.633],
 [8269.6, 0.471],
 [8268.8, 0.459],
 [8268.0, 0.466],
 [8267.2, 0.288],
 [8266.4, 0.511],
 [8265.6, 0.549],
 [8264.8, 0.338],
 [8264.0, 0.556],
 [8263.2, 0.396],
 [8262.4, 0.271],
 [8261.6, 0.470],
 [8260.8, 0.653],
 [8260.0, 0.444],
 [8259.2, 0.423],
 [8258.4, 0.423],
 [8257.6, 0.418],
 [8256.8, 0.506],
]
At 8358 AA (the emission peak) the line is C III]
